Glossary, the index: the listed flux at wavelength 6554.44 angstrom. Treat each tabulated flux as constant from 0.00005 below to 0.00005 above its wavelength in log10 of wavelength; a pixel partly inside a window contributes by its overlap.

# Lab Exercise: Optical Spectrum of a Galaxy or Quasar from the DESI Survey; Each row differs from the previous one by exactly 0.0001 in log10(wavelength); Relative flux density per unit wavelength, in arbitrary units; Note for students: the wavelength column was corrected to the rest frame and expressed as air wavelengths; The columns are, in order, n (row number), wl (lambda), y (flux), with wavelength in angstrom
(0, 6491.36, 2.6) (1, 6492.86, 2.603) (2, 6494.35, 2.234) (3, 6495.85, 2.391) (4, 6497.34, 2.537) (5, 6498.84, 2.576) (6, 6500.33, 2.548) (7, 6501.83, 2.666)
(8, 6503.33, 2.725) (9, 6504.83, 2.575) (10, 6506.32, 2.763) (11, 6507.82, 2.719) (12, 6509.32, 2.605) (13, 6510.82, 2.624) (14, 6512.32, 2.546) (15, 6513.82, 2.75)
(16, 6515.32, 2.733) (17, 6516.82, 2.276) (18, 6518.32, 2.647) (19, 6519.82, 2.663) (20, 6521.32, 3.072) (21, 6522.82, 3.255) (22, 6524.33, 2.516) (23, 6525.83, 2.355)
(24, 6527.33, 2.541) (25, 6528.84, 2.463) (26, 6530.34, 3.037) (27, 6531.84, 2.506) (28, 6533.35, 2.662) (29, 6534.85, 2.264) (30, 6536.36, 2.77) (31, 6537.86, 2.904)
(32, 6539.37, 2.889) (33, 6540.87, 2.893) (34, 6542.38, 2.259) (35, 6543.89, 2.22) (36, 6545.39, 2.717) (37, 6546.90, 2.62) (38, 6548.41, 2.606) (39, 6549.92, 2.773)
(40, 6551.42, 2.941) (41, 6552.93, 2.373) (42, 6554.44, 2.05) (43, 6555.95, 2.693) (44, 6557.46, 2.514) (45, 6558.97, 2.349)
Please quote 2.05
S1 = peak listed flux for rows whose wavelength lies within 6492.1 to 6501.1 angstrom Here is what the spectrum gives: 2.603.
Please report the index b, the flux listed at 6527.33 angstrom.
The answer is 2.541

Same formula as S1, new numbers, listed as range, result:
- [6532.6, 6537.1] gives 2.77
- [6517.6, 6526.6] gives 3.255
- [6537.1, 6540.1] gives 2.904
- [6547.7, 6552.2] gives 2.941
